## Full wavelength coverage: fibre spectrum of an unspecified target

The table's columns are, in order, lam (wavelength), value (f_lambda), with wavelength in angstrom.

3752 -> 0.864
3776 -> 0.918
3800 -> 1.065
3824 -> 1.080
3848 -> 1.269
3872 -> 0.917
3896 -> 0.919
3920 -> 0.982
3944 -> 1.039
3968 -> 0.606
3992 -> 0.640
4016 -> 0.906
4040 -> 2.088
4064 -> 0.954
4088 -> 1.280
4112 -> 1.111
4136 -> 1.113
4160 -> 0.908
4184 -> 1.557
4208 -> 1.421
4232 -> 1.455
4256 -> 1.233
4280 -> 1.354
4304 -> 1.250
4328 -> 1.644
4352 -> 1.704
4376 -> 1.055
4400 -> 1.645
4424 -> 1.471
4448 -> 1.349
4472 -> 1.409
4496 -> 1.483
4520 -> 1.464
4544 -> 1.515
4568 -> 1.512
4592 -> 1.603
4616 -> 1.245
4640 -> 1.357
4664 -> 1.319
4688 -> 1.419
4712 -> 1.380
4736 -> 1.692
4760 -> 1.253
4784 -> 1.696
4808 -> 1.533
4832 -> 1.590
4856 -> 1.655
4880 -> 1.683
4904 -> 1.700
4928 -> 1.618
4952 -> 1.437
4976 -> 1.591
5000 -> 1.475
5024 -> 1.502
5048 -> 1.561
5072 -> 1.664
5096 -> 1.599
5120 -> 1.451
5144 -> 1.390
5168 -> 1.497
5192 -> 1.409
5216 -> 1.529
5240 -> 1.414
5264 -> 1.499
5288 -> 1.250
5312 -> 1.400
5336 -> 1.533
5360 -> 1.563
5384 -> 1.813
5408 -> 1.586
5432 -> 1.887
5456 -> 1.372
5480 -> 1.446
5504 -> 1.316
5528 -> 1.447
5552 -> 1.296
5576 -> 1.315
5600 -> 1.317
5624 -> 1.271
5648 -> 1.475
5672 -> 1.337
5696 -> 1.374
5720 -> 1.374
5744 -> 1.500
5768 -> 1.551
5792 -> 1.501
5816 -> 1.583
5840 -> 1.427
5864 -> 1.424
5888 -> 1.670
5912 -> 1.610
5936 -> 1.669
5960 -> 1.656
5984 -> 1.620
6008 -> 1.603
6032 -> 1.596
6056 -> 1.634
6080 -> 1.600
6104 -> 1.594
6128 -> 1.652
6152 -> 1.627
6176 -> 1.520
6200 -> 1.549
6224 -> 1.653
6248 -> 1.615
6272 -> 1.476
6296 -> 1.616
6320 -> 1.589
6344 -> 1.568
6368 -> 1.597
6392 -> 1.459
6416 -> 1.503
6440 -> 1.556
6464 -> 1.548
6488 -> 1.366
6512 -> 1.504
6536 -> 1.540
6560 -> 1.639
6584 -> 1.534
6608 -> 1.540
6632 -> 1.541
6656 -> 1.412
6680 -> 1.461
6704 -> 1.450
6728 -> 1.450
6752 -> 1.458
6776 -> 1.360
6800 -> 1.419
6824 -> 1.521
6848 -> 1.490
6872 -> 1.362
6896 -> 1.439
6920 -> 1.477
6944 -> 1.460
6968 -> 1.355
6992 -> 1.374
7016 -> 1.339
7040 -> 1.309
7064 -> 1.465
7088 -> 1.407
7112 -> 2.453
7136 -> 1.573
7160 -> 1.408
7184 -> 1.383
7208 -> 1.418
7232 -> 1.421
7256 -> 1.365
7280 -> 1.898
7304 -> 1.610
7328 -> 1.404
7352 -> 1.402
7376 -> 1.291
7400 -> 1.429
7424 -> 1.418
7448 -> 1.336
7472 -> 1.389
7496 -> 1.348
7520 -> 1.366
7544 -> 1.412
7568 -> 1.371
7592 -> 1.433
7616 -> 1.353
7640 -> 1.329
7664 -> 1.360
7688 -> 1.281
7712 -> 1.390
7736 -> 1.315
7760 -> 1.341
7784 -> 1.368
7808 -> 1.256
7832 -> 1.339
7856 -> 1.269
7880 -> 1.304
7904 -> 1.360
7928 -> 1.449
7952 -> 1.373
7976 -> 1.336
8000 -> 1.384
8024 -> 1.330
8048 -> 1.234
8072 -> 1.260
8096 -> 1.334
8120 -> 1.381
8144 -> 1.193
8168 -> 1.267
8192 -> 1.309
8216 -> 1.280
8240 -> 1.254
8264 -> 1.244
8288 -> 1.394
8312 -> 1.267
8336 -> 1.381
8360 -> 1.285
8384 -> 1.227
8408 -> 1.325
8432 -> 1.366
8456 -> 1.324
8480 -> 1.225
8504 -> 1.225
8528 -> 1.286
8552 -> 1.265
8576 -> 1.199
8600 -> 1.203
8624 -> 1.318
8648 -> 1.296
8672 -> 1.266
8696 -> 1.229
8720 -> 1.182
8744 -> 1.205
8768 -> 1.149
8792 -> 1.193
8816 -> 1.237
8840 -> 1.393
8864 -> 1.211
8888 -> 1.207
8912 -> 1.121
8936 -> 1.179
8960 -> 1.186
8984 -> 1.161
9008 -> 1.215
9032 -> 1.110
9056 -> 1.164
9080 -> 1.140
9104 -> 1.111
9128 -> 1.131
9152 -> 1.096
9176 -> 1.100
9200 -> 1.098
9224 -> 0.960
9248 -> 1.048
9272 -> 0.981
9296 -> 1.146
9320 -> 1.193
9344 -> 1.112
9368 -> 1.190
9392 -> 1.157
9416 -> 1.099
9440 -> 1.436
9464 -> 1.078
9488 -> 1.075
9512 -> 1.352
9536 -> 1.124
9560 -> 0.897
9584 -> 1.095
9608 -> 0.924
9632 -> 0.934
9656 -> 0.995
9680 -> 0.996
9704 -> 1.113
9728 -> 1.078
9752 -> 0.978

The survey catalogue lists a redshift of 0.084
